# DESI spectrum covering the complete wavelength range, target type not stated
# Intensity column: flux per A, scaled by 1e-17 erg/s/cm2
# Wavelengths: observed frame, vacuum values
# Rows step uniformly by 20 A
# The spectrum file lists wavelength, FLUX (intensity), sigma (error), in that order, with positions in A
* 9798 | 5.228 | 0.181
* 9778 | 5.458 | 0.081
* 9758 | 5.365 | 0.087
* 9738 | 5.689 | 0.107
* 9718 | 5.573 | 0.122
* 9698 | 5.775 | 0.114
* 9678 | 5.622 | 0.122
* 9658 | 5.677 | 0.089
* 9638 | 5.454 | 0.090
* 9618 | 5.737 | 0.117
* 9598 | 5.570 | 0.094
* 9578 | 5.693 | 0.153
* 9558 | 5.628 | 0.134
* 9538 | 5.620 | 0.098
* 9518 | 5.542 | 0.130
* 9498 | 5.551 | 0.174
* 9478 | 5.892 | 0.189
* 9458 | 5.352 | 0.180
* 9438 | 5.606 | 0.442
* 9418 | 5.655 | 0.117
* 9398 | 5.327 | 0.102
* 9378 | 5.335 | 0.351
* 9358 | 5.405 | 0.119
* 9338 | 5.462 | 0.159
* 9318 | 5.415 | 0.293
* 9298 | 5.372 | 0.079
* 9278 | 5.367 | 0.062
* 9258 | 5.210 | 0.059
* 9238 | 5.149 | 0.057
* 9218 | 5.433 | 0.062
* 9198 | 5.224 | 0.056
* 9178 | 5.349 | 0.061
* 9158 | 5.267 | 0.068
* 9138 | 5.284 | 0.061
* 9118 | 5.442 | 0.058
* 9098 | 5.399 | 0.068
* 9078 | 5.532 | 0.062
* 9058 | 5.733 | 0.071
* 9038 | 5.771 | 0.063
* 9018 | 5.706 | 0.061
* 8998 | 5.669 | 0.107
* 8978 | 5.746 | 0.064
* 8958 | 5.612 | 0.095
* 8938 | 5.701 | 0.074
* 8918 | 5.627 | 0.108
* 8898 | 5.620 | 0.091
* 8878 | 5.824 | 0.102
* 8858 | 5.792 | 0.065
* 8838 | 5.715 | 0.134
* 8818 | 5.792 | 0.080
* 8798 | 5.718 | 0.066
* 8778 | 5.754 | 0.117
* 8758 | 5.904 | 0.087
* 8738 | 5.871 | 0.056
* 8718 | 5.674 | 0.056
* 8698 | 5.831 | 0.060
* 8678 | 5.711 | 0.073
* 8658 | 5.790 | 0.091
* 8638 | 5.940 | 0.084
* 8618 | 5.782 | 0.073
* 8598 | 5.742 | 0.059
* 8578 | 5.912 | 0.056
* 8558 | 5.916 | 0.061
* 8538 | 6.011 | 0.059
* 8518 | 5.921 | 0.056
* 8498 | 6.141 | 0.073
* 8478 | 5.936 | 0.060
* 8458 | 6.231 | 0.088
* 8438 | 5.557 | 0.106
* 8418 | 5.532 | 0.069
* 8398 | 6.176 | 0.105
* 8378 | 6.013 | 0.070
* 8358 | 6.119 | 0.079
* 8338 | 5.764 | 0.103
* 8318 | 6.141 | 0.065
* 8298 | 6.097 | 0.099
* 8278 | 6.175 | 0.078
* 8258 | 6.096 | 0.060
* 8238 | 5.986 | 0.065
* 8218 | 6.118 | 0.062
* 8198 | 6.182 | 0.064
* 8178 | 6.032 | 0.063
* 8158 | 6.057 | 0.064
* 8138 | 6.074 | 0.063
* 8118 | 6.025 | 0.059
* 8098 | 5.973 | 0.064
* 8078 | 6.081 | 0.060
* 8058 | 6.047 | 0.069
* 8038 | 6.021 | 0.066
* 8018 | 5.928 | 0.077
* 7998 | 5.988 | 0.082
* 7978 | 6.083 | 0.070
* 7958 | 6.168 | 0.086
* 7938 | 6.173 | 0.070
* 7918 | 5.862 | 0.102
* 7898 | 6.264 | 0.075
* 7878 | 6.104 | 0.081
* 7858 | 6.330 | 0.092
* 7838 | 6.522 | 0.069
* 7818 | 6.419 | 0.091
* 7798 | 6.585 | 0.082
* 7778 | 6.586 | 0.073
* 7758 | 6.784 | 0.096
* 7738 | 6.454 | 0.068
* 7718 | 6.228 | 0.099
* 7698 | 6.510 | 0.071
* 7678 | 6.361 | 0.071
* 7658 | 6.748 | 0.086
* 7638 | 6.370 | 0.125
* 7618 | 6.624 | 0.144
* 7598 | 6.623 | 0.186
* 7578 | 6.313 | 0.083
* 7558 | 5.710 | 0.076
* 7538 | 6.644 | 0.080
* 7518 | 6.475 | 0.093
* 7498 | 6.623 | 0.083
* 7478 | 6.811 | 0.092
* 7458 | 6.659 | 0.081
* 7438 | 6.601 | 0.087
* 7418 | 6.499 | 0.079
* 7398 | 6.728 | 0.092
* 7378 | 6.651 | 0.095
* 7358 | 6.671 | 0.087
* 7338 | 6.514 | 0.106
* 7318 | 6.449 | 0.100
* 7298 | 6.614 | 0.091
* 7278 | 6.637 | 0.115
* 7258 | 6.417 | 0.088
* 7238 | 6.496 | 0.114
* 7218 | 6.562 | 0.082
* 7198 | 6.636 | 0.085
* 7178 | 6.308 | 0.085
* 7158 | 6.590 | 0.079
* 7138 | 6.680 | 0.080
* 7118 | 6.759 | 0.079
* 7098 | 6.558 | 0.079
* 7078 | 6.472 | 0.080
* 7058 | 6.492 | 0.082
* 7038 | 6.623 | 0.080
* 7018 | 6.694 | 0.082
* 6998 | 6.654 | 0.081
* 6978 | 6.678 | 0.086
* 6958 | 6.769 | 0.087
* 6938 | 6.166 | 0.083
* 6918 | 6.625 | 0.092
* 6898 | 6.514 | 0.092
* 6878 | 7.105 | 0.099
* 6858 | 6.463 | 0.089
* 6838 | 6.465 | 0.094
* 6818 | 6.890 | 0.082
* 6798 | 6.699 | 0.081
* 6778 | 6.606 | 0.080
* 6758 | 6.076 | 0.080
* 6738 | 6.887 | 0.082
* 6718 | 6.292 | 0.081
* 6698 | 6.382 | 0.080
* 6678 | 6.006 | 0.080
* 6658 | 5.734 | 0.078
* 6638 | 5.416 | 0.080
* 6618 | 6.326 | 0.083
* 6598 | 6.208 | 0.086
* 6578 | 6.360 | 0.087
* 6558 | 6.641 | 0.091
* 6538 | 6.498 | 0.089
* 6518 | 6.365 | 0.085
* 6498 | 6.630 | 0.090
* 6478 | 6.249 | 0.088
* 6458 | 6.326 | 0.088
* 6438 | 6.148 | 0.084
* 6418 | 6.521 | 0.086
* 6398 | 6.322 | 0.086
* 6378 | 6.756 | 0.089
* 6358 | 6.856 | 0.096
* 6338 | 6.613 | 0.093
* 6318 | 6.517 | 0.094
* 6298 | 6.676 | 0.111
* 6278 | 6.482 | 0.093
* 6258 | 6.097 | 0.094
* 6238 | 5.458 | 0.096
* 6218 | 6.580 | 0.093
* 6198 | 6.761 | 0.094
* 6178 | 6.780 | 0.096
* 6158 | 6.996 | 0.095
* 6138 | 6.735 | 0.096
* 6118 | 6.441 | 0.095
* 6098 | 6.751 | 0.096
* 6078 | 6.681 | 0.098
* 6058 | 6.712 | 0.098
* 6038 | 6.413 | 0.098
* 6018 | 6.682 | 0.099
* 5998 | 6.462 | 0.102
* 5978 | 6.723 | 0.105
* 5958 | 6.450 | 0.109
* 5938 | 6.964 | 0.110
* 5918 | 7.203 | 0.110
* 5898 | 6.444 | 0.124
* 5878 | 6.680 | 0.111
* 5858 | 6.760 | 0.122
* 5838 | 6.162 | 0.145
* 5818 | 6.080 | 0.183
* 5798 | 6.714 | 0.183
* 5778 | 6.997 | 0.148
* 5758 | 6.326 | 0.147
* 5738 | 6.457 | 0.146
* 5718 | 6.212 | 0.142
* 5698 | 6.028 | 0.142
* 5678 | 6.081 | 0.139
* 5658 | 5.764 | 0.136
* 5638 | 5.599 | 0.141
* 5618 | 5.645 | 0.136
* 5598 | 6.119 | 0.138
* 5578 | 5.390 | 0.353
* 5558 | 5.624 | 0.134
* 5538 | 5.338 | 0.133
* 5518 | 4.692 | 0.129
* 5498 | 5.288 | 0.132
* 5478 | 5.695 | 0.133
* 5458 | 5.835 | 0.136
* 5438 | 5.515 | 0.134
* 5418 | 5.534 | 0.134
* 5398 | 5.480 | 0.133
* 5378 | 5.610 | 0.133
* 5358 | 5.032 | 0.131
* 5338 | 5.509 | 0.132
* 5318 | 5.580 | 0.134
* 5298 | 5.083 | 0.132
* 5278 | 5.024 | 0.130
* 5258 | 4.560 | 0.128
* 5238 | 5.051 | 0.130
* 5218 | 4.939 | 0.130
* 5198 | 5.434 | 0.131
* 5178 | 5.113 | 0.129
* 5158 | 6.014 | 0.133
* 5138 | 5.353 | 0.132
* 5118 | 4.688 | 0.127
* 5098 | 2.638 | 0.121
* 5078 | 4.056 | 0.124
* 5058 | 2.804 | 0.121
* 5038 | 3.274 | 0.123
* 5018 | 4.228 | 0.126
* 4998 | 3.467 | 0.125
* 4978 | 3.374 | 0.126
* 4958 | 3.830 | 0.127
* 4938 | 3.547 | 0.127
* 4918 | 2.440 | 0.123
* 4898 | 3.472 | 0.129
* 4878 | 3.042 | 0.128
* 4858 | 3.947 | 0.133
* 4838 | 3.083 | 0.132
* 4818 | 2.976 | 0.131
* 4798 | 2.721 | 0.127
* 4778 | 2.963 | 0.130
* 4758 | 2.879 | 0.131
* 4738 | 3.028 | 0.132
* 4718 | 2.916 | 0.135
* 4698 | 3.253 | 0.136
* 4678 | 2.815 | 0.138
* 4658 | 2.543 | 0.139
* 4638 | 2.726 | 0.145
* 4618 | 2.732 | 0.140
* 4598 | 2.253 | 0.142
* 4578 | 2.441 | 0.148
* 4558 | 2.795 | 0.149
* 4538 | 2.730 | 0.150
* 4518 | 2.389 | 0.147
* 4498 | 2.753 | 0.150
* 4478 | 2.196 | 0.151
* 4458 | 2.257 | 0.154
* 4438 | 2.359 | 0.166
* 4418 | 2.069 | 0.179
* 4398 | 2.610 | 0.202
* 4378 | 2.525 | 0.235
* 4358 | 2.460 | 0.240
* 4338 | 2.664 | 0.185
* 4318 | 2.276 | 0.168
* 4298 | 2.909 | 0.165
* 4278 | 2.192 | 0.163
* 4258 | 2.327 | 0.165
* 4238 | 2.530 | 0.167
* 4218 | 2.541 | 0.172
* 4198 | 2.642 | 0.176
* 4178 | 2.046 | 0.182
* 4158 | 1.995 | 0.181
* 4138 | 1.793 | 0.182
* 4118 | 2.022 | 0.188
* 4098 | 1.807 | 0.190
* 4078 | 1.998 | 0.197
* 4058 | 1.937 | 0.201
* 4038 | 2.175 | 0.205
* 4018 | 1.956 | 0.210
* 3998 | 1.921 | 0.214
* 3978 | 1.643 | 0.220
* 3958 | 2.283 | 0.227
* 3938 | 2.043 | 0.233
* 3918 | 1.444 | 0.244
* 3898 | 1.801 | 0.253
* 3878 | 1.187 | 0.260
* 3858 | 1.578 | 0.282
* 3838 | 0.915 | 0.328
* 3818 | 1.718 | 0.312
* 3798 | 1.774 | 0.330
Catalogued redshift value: 0.284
